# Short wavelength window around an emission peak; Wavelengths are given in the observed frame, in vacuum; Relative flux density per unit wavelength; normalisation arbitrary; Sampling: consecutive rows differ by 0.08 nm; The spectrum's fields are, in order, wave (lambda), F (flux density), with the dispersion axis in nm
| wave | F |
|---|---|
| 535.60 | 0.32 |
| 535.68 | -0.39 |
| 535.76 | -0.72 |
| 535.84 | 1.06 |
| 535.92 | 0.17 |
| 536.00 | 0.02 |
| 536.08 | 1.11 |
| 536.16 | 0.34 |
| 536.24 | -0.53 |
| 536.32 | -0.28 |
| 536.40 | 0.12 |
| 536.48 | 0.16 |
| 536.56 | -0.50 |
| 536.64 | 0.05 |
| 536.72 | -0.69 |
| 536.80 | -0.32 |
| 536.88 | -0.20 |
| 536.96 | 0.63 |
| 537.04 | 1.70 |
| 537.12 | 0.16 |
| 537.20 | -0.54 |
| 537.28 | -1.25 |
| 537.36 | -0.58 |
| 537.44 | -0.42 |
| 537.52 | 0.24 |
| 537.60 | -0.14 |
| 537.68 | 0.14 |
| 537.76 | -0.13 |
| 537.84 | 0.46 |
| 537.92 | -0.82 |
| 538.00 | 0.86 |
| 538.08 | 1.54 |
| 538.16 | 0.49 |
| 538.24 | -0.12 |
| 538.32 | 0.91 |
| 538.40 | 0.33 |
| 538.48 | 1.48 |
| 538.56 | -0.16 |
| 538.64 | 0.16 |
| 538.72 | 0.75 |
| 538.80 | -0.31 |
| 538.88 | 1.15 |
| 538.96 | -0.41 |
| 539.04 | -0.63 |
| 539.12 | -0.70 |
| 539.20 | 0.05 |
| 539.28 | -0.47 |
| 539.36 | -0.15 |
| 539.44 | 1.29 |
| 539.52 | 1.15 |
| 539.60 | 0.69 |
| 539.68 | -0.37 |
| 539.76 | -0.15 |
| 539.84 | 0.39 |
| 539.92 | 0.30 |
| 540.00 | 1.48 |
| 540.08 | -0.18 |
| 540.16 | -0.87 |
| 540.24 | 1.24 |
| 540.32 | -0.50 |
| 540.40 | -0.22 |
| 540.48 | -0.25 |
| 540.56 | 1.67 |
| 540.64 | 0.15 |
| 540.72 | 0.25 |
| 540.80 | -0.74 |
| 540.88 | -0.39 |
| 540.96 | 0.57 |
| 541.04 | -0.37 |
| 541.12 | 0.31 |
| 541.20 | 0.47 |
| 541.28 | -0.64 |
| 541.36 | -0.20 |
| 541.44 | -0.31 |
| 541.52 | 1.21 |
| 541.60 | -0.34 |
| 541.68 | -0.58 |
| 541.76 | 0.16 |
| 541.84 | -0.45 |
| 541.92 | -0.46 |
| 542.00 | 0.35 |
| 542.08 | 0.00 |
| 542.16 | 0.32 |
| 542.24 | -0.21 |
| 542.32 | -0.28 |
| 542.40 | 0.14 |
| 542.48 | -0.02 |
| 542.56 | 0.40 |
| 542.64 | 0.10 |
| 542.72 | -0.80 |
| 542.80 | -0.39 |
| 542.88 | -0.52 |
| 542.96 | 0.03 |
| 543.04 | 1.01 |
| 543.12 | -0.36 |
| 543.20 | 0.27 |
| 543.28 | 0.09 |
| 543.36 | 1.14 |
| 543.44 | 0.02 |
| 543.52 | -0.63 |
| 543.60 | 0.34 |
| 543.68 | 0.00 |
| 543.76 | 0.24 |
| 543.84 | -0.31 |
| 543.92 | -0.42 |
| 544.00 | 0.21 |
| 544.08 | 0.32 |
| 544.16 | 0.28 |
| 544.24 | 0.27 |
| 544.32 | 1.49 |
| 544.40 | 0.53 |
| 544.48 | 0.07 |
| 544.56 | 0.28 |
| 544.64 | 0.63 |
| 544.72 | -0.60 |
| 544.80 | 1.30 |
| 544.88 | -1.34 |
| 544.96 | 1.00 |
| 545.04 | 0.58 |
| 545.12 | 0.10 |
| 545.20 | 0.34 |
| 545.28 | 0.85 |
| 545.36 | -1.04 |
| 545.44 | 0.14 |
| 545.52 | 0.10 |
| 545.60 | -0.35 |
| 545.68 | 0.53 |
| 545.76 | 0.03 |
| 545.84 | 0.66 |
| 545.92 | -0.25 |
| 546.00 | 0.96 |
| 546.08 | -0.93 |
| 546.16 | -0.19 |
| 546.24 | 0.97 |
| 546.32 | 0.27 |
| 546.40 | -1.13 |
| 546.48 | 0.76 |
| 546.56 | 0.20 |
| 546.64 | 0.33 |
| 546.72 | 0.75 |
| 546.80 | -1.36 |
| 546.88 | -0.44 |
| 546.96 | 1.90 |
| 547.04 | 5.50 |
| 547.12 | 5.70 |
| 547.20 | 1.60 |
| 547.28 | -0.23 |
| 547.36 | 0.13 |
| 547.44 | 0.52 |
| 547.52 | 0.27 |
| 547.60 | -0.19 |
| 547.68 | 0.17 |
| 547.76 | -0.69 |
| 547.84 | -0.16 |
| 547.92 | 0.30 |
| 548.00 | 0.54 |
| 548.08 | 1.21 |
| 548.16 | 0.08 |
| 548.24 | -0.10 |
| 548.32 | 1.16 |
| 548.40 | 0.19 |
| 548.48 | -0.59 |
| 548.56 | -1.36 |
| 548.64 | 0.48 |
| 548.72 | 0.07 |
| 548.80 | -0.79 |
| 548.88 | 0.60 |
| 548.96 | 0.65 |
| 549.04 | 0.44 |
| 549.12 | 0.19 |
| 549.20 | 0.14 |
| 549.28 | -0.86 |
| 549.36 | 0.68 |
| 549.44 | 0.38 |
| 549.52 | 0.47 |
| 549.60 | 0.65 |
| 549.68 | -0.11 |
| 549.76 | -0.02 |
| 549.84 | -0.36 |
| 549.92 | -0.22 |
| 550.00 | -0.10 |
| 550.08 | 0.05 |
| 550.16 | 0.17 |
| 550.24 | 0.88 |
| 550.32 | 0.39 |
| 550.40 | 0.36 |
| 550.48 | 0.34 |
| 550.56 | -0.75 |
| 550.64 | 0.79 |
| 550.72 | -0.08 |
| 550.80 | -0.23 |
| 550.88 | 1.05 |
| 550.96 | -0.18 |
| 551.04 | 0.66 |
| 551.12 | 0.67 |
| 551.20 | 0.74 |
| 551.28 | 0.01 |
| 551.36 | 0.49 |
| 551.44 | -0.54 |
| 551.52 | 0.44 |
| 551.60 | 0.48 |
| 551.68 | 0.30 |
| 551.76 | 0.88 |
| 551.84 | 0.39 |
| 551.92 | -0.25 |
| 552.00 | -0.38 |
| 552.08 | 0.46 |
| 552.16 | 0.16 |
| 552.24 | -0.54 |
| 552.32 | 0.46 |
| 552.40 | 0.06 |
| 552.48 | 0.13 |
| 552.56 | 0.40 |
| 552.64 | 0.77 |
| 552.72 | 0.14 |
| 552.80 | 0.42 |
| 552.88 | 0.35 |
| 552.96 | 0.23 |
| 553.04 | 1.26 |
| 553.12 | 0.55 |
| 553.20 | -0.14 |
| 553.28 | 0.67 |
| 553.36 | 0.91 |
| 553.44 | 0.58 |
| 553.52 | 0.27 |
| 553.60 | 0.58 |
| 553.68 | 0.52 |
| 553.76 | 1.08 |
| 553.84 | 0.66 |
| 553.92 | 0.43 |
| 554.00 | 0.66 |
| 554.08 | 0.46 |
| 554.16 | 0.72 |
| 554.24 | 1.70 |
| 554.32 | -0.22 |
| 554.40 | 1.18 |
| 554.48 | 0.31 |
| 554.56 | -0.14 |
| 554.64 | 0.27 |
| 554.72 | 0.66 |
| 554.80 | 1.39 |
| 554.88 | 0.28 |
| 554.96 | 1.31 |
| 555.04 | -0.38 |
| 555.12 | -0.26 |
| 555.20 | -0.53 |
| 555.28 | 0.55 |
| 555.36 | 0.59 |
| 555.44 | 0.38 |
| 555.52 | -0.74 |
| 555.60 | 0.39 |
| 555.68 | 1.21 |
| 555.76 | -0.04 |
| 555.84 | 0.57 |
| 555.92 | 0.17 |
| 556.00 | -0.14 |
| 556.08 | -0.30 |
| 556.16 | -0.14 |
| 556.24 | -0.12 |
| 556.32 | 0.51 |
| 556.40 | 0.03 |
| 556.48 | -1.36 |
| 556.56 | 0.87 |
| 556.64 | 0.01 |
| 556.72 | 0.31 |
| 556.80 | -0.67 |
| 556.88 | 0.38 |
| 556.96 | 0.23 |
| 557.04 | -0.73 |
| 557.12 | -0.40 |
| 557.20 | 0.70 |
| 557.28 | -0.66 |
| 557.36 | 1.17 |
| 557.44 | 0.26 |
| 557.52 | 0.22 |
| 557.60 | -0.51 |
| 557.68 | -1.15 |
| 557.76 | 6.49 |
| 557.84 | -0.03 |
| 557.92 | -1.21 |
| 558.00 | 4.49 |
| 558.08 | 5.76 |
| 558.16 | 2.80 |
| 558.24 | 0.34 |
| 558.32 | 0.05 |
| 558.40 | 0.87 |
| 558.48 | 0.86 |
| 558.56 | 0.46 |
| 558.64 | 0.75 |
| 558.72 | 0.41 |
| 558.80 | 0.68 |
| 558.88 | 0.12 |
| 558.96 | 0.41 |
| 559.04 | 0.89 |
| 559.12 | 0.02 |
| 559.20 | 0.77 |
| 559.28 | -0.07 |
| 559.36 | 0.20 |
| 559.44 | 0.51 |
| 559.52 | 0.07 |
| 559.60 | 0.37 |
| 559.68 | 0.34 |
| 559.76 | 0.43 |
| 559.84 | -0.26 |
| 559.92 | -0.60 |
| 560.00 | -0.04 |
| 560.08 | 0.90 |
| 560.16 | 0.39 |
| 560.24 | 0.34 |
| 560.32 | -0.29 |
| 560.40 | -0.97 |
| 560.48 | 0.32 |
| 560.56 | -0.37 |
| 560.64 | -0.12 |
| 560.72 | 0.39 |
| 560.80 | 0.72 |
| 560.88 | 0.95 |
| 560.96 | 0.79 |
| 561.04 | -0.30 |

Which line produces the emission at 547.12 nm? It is H-beta 4861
